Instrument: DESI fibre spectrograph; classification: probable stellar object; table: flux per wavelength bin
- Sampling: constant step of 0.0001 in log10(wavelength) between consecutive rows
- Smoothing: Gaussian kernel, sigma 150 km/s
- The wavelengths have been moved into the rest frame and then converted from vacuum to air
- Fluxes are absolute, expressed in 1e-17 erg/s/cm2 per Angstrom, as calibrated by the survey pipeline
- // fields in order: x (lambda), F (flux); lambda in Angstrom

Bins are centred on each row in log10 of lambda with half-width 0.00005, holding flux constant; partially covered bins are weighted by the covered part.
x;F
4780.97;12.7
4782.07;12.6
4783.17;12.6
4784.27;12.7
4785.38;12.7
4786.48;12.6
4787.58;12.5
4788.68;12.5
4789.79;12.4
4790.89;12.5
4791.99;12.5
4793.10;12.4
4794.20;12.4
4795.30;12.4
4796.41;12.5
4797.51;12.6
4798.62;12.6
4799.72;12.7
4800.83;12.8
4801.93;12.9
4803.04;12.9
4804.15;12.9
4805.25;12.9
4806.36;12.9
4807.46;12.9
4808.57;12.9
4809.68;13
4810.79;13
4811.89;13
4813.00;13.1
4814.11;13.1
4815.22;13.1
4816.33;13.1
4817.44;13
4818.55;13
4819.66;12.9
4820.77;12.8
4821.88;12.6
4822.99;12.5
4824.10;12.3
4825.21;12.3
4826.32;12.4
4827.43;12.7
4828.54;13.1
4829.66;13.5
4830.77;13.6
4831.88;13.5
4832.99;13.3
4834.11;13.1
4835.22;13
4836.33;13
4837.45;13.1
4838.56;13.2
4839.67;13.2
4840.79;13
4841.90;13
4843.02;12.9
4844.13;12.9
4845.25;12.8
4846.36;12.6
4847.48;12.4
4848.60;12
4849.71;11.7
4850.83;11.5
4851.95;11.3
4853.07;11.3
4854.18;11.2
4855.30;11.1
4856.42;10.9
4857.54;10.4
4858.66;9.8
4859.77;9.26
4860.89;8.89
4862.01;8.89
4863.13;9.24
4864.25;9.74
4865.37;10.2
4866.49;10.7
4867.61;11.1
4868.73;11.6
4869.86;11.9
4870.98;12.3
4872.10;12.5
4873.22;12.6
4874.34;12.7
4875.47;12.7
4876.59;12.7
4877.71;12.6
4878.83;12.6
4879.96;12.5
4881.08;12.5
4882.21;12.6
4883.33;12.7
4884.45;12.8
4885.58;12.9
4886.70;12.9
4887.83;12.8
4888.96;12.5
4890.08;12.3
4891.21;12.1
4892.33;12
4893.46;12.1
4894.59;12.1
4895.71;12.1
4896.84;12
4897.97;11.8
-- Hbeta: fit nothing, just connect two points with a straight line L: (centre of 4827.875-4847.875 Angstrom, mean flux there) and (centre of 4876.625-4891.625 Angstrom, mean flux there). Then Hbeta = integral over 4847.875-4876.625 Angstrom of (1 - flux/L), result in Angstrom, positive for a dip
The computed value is 3.9 Angstrom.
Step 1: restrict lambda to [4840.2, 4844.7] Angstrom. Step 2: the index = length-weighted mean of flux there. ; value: 12.9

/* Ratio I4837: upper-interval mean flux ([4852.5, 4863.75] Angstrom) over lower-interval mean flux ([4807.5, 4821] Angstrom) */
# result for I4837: 0.78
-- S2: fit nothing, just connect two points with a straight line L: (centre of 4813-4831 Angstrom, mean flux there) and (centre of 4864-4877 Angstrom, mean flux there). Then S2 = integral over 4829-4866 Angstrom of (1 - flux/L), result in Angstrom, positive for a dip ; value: 1.5 Angstrom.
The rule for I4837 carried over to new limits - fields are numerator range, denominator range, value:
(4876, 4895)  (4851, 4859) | 1.15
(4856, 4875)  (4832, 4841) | 0.82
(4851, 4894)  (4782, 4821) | 0.91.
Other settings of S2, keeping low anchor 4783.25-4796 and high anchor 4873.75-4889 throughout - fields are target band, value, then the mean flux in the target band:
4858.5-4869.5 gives 2.3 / 9.98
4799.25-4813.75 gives -0.4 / 12.9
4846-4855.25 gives 0.7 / 11.7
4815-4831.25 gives -0.4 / 12.8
